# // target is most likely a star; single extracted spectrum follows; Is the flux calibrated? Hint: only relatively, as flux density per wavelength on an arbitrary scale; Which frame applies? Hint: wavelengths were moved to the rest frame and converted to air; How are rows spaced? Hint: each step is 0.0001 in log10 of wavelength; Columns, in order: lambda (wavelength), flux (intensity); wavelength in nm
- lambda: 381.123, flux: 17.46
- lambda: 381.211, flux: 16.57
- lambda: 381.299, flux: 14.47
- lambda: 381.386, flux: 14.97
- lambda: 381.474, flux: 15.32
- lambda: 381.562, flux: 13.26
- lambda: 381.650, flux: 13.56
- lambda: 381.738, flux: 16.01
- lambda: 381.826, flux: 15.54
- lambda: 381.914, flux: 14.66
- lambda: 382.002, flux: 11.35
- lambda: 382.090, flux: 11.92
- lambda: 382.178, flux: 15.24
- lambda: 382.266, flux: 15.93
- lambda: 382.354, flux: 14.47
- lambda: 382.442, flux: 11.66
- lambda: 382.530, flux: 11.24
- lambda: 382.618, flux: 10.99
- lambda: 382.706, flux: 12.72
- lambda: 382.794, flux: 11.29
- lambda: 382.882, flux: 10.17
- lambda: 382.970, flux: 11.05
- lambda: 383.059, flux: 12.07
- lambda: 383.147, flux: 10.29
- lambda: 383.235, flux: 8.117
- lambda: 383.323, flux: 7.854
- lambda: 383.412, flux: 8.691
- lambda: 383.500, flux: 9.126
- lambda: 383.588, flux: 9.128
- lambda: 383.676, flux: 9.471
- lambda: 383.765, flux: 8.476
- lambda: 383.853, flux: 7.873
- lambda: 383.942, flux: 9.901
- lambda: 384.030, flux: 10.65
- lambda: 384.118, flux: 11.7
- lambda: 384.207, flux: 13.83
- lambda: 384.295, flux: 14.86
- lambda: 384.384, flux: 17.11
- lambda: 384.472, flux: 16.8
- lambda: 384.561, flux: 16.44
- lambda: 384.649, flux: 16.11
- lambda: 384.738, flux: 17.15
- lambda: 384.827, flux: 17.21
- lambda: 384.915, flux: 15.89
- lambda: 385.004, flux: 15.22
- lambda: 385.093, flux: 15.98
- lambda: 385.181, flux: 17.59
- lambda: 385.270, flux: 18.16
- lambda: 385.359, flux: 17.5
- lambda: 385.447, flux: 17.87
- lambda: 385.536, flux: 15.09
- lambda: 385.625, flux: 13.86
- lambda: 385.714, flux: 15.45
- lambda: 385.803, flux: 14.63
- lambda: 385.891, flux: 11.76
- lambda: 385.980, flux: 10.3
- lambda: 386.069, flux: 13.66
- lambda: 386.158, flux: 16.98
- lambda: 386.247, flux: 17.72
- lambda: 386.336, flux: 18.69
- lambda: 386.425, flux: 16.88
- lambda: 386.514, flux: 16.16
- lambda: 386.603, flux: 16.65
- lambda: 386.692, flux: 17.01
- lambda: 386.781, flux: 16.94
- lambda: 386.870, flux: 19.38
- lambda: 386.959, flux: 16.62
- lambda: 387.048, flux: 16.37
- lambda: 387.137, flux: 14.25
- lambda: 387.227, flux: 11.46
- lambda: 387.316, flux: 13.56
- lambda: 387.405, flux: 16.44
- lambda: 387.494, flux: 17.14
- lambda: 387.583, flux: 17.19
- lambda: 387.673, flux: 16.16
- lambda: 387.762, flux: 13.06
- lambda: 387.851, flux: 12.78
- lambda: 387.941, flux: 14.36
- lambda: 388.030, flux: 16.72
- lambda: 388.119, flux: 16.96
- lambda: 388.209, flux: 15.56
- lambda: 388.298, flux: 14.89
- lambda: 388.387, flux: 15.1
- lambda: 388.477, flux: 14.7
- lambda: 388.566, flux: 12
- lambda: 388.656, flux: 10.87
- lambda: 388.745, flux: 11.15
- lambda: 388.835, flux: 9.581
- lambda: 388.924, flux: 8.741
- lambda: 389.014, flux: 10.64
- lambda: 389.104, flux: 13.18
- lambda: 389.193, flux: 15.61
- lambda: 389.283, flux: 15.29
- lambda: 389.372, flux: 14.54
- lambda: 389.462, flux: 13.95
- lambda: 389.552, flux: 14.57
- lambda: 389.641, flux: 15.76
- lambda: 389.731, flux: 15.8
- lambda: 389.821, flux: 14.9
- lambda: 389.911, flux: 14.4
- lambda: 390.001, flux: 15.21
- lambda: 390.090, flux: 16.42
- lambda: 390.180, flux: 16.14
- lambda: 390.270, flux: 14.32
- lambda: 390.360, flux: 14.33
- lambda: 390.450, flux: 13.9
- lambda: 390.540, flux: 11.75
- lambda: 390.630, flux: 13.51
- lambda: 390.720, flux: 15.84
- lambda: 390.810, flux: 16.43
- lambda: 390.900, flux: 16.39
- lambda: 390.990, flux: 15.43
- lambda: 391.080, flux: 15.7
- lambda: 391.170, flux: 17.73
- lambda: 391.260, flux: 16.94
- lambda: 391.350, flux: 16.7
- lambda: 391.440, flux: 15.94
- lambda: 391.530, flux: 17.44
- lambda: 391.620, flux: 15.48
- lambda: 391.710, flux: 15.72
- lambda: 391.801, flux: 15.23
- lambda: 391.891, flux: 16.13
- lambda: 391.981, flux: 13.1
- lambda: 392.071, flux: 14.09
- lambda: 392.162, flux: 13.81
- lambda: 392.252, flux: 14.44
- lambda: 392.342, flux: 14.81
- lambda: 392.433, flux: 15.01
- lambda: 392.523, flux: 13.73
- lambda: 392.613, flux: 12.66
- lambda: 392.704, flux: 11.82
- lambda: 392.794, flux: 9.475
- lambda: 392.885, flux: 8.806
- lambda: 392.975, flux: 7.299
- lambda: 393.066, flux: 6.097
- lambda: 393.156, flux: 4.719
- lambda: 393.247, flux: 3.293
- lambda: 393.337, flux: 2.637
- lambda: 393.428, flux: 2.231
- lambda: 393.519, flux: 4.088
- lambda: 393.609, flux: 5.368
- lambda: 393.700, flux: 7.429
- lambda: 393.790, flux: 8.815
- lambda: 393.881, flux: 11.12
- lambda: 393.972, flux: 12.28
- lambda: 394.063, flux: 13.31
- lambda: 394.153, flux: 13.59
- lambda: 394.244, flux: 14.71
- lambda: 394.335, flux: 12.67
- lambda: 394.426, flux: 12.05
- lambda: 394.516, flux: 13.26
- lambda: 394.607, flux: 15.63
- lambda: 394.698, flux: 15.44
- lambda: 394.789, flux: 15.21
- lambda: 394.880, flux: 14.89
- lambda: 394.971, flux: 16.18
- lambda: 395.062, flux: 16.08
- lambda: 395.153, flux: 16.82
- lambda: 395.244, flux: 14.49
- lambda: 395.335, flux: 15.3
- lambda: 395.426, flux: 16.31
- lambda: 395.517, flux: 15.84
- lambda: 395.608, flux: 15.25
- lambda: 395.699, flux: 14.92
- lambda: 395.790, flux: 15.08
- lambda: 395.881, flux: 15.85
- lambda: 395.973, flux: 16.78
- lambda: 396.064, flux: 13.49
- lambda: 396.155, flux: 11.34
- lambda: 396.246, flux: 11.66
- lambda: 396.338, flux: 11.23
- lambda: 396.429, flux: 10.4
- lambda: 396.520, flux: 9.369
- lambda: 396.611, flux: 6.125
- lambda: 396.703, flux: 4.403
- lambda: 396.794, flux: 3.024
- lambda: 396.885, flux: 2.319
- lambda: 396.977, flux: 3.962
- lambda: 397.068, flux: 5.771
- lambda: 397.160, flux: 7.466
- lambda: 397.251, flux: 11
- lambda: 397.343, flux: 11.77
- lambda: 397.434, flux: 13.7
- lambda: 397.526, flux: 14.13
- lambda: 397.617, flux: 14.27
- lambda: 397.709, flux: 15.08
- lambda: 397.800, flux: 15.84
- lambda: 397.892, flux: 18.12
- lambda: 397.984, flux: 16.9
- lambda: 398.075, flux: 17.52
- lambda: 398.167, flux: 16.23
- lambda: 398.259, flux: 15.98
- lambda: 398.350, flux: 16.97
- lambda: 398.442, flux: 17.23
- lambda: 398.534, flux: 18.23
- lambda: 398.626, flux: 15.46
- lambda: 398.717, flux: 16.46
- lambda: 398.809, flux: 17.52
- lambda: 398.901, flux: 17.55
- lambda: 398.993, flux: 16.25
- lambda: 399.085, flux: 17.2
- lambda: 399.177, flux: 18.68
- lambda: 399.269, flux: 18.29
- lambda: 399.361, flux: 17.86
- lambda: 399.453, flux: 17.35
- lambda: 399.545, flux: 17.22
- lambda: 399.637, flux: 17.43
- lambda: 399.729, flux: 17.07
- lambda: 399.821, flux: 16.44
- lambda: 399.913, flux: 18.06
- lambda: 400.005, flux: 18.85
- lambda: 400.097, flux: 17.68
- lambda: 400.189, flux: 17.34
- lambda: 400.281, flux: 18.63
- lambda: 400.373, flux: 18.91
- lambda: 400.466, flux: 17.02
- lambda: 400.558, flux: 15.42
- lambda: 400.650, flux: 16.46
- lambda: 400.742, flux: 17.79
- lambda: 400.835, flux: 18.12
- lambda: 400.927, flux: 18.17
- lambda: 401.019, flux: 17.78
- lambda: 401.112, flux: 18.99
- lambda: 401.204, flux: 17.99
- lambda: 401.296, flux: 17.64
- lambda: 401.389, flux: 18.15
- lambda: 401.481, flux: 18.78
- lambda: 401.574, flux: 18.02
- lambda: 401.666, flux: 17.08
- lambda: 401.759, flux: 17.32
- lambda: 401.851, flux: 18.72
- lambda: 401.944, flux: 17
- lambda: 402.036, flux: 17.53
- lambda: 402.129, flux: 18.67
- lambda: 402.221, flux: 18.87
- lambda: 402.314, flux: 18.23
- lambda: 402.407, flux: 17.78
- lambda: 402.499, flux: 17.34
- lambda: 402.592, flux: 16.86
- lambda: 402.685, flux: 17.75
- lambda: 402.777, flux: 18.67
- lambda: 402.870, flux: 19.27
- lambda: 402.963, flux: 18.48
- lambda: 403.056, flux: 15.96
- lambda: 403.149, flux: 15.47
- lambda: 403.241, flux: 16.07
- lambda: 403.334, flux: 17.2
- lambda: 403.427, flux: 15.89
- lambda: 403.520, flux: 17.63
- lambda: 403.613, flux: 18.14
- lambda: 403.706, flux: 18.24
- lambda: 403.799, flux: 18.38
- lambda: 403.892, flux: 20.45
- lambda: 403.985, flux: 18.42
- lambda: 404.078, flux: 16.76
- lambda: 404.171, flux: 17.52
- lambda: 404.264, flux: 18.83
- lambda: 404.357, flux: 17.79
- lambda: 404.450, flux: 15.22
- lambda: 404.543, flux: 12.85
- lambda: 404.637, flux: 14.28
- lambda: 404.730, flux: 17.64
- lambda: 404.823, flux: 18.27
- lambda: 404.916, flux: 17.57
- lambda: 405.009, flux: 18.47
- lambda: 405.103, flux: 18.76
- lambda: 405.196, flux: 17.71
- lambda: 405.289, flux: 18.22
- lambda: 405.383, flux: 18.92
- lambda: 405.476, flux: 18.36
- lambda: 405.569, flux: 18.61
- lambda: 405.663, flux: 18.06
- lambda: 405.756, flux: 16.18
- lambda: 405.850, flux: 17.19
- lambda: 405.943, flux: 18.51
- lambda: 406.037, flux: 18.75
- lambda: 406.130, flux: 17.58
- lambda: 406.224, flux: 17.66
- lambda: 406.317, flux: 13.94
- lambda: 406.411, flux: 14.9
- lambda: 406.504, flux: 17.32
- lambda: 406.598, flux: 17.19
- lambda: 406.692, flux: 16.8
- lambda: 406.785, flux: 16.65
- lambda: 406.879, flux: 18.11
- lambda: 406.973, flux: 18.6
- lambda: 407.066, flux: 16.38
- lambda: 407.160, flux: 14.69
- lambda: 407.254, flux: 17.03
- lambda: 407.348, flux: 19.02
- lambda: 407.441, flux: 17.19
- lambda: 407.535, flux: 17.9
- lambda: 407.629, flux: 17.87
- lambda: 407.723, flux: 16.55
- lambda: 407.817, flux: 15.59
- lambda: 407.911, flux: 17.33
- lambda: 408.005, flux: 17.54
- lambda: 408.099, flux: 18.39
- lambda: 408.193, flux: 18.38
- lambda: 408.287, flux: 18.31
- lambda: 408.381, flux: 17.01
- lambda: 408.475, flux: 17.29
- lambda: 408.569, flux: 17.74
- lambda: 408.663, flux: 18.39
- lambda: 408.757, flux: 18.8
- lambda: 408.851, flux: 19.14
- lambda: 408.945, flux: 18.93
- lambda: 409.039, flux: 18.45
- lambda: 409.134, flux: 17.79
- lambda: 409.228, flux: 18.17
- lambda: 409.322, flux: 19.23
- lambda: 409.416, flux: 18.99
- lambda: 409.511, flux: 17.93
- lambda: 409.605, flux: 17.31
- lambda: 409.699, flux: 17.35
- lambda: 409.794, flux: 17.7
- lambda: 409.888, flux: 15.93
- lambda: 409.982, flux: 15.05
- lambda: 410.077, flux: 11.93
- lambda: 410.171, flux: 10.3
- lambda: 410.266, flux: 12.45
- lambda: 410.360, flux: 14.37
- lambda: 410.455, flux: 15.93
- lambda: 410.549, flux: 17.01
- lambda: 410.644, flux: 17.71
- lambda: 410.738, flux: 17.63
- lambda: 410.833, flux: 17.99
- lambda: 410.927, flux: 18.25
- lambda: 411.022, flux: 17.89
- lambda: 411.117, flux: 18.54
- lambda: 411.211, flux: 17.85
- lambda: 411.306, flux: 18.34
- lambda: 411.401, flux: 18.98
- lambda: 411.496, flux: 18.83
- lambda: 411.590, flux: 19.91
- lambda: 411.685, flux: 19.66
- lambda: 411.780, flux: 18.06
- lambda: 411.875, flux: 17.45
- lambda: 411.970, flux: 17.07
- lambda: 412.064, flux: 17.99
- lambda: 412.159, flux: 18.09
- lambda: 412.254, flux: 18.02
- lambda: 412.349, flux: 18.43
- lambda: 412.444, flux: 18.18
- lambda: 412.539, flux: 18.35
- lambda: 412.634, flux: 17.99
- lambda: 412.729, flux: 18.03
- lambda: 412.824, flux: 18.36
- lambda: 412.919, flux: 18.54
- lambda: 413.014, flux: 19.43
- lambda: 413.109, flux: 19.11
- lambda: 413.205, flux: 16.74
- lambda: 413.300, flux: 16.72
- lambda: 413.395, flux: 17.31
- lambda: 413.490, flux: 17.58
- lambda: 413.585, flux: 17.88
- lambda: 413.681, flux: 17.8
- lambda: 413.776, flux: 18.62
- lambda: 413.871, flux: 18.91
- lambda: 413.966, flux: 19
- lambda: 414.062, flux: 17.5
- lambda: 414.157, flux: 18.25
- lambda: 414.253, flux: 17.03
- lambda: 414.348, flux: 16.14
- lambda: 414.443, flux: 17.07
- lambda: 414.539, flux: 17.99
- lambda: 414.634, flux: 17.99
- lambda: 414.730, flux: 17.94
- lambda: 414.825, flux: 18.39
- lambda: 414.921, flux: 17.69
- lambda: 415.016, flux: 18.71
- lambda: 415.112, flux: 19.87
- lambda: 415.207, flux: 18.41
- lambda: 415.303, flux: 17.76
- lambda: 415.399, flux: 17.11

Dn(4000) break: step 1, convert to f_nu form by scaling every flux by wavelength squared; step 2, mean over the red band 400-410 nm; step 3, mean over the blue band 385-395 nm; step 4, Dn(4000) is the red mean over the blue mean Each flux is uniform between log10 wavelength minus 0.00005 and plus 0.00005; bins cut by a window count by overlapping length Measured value 1.4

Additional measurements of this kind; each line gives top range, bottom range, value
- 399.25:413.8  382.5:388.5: 1.38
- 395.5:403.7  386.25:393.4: 1.17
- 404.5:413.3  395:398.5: 1.44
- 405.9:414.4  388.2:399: 1.45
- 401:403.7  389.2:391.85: 1.22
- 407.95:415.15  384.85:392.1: 1.32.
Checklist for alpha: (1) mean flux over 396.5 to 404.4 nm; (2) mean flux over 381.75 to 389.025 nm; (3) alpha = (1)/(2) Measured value 1.16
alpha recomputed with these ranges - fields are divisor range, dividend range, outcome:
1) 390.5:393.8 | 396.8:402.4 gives 1.34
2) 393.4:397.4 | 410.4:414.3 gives 1.57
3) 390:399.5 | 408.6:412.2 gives 1.31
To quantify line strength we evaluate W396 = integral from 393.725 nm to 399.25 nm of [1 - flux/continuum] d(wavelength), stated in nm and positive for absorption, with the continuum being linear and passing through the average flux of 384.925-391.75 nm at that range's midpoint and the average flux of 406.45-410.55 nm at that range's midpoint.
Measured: 0.81 nm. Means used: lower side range 15.1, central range 13.6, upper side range 17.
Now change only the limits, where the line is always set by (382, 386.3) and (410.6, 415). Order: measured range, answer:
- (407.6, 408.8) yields -0.022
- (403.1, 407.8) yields -0.129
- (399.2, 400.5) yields -0.151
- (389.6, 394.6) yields 0.623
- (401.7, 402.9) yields -0.122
